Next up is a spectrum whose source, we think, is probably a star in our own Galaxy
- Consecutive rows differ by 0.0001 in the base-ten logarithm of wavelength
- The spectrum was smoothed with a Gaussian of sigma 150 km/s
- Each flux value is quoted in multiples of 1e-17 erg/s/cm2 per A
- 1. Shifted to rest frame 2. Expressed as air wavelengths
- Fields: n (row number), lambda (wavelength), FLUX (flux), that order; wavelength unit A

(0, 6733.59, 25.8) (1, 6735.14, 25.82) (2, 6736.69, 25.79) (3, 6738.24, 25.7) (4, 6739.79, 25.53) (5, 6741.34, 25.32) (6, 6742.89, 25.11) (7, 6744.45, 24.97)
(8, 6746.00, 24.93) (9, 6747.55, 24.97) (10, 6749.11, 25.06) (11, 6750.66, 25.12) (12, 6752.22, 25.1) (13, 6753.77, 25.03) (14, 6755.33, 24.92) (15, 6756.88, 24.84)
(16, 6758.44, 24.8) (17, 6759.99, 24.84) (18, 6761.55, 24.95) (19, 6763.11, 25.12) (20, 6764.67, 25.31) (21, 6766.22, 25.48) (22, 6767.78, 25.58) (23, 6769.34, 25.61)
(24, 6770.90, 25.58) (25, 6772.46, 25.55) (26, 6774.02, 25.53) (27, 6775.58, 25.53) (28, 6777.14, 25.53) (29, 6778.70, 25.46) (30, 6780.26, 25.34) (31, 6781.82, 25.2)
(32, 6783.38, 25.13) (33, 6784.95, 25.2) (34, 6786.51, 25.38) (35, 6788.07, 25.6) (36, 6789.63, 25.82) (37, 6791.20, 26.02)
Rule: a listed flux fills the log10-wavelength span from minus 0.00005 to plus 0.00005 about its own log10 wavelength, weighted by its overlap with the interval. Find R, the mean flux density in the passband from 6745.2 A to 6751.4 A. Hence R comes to 25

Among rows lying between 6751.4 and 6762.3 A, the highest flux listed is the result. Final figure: 25.1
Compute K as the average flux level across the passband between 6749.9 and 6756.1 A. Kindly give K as 25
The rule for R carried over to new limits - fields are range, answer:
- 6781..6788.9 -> 25.3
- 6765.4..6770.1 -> 25.6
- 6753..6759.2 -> 24.9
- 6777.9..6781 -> 25.4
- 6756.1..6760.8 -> 24.9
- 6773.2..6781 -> 25.5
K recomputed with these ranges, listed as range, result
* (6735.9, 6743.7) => 25.5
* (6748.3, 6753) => 25.1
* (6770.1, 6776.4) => 25.5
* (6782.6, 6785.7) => 25.1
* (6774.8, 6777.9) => 25.5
